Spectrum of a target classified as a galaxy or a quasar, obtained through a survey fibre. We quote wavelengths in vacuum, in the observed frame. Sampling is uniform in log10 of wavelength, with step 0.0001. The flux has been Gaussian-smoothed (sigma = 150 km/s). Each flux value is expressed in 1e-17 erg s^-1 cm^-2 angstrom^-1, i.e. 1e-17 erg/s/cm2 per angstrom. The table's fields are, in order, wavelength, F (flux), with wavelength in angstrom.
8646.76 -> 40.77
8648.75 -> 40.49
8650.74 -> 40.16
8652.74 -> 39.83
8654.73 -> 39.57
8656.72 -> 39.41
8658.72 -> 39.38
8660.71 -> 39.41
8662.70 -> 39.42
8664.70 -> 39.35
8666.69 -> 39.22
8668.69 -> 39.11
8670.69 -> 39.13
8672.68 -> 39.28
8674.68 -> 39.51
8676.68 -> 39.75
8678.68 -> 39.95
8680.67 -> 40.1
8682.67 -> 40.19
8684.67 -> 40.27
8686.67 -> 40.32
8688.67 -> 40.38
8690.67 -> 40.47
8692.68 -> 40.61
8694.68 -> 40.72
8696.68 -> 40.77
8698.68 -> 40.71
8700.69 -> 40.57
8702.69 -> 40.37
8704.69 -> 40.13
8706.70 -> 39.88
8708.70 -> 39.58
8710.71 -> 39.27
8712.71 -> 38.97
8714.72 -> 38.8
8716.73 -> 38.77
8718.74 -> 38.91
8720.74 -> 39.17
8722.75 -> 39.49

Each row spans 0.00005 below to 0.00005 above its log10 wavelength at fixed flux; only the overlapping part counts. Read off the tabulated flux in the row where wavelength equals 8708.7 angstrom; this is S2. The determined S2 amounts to 39.58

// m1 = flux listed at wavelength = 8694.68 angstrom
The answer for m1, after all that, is 40.72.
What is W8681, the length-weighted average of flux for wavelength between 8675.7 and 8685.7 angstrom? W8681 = 40.1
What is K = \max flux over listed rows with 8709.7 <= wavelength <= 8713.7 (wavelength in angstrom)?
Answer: 39.27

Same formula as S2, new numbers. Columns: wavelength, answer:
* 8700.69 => 40.57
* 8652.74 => 39.83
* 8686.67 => 40.32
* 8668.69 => 39.11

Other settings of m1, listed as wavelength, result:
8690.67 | 40.47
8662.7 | 39.42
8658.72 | 39.38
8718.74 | 38.91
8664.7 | 39.35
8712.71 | 38.97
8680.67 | 40.1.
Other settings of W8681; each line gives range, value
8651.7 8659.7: 39.5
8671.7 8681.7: 39.7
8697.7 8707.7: 40.3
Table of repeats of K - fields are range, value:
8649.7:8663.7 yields 40.16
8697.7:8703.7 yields 40.71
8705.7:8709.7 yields 39.88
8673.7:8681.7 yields 40.1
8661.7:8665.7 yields 39.42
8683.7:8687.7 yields 40.32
